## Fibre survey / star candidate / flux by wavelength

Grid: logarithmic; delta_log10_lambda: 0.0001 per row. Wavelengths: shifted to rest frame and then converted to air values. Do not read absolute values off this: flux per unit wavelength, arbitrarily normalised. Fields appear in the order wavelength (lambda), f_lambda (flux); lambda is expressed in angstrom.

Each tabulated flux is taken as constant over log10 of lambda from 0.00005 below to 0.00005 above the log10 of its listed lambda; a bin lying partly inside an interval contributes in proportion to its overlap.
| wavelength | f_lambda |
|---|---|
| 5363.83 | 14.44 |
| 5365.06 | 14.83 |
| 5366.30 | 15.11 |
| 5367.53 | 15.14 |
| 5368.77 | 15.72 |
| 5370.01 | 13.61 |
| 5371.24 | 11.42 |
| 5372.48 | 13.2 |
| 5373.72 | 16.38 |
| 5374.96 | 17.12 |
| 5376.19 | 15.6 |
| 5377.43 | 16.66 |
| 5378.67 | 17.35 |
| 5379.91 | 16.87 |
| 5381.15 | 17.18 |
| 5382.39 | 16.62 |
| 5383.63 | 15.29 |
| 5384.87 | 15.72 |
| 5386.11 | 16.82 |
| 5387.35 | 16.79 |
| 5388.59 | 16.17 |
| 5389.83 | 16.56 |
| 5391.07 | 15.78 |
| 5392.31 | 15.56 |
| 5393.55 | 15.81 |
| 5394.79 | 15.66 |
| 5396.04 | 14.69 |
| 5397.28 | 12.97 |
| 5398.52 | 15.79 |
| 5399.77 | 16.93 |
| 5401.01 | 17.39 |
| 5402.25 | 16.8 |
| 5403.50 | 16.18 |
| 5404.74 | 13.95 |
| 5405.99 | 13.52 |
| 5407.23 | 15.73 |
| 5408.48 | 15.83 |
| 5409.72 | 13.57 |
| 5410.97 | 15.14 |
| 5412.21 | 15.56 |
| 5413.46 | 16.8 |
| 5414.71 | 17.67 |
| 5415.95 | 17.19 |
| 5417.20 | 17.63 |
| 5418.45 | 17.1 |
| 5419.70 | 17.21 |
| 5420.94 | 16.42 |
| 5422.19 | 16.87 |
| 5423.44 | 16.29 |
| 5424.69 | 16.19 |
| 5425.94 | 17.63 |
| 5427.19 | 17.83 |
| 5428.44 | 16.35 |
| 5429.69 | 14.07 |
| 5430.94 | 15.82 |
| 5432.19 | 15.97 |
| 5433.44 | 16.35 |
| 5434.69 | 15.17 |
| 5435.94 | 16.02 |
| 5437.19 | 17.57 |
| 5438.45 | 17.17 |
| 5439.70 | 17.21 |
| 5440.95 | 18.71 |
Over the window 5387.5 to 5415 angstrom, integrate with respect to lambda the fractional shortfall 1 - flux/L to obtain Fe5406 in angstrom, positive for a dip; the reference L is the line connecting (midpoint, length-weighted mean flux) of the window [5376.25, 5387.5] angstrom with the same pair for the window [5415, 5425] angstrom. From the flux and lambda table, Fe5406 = 1.8 angstrom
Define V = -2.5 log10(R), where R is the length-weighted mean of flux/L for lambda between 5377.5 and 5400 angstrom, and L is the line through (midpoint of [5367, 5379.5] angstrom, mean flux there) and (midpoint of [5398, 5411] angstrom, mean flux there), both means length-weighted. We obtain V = -0.04 mag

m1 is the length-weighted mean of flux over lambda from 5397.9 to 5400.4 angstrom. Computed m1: 16.4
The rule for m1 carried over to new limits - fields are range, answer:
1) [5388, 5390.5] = 16.4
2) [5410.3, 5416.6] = 16.5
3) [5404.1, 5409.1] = 14.8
